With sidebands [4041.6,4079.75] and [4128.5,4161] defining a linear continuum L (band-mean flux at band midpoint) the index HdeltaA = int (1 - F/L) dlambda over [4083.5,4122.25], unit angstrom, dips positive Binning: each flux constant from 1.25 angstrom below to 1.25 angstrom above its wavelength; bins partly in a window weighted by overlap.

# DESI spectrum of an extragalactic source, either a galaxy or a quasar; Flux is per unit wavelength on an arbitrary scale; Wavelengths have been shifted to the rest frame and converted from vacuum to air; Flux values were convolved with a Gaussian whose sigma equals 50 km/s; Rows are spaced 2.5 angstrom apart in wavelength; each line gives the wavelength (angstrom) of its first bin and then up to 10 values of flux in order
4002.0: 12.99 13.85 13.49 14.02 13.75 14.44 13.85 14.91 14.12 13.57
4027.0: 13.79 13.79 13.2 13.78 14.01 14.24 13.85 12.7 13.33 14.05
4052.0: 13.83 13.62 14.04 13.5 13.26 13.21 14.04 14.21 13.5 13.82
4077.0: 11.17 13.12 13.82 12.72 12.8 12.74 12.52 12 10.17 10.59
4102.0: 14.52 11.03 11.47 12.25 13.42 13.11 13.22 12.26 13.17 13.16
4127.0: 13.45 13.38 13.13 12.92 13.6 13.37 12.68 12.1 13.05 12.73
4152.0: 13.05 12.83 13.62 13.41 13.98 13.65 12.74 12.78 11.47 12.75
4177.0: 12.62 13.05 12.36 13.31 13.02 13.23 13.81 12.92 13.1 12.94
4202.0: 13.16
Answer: 2.7 angstrom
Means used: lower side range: 13.5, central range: 12.4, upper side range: 13.1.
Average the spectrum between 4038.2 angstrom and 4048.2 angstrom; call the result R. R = 13.5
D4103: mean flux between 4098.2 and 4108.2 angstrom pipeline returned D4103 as 11.9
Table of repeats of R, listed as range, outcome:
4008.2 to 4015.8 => 14.1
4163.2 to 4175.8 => 12.7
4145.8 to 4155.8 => 12.9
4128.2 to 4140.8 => 13.3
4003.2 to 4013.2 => 13.8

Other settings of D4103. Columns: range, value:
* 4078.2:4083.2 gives 13.4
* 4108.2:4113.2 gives 12.8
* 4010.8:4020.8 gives 14.2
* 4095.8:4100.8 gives 10.4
